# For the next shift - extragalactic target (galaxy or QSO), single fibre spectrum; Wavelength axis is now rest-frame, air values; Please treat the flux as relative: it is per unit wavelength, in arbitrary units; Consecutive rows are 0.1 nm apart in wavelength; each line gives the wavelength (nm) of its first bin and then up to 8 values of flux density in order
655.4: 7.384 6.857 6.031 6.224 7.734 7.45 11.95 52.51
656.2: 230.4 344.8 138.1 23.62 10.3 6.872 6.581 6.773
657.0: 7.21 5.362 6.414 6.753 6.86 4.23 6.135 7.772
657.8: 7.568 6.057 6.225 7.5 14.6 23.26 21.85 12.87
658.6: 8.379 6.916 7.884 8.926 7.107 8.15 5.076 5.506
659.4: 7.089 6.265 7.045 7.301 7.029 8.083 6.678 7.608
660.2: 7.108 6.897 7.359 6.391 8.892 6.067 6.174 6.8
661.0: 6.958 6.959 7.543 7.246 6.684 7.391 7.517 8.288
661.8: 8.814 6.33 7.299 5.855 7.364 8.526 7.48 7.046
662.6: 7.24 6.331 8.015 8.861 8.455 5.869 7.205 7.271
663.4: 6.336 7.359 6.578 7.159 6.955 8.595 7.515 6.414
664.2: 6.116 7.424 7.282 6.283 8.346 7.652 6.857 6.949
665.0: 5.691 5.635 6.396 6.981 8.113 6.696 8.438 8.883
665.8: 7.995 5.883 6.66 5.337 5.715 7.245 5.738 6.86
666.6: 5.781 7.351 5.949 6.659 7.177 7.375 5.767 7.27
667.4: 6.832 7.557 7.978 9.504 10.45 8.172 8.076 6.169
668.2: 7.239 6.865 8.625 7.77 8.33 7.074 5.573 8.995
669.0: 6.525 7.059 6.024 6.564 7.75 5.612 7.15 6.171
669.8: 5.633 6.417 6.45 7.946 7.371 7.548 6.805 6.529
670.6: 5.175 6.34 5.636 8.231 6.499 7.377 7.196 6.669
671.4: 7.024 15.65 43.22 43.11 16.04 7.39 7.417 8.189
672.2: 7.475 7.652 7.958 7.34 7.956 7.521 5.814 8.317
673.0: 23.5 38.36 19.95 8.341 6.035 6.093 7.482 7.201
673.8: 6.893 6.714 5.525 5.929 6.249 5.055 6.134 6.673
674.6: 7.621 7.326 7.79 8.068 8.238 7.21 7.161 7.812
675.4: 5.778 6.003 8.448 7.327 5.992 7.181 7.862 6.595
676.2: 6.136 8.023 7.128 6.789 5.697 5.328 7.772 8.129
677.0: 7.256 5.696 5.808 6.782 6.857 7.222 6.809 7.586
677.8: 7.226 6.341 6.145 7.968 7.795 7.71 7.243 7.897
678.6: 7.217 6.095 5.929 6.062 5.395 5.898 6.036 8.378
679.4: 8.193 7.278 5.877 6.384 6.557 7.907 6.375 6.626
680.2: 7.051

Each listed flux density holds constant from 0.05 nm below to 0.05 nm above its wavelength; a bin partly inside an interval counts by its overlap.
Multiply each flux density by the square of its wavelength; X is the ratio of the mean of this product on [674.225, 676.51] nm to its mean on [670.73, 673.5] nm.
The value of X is 0.56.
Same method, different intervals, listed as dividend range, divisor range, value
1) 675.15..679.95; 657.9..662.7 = 0.90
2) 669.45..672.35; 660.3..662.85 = 1.43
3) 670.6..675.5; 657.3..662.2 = 1.32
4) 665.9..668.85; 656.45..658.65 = 0.76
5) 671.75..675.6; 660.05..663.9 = 1.27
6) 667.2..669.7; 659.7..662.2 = 1.06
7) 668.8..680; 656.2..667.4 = 0.68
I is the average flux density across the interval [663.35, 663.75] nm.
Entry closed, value 6.86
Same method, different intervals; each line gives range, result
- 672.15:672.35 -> 7.56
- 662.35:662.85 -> 7.22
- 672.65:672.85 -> 6.67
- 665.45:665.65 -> 7.57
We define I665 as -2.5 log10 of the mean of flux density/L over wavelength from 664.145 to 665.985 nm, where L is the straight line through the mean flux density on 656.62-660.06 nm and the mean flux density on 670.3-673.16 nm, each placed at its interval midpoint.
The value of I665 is 0.38 mag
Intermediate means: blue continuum 8.2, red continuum 12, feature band 7.08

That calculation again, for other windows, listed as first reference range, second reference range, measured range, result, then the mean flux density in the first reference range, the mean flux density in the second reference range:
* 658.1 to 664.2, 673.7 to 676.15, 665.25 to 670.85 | 0.06 mag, 7.93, 6.91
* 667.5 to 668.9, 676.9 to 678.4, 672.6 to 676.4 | -0.17 mag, 7.86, 6.99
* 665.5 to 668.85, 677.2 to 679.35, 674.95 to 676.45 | -0.03 mag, 7.21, 6.86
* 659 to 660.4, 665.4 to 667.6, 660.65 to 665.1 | -0.04 mag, 6.93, 6.87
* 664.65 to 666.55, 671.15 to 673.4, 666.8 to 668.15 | 0.17 mag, 6.83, 14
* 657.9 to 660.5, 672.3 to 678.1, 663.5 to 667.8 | 0.20 mag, 8.81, 8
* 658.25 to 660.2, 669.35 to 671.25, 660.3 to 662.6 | 0.19 mag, 9.06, 6.73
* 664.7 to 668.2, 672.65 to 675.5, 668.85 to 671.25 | 0.18 mag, 7.07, 9.05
